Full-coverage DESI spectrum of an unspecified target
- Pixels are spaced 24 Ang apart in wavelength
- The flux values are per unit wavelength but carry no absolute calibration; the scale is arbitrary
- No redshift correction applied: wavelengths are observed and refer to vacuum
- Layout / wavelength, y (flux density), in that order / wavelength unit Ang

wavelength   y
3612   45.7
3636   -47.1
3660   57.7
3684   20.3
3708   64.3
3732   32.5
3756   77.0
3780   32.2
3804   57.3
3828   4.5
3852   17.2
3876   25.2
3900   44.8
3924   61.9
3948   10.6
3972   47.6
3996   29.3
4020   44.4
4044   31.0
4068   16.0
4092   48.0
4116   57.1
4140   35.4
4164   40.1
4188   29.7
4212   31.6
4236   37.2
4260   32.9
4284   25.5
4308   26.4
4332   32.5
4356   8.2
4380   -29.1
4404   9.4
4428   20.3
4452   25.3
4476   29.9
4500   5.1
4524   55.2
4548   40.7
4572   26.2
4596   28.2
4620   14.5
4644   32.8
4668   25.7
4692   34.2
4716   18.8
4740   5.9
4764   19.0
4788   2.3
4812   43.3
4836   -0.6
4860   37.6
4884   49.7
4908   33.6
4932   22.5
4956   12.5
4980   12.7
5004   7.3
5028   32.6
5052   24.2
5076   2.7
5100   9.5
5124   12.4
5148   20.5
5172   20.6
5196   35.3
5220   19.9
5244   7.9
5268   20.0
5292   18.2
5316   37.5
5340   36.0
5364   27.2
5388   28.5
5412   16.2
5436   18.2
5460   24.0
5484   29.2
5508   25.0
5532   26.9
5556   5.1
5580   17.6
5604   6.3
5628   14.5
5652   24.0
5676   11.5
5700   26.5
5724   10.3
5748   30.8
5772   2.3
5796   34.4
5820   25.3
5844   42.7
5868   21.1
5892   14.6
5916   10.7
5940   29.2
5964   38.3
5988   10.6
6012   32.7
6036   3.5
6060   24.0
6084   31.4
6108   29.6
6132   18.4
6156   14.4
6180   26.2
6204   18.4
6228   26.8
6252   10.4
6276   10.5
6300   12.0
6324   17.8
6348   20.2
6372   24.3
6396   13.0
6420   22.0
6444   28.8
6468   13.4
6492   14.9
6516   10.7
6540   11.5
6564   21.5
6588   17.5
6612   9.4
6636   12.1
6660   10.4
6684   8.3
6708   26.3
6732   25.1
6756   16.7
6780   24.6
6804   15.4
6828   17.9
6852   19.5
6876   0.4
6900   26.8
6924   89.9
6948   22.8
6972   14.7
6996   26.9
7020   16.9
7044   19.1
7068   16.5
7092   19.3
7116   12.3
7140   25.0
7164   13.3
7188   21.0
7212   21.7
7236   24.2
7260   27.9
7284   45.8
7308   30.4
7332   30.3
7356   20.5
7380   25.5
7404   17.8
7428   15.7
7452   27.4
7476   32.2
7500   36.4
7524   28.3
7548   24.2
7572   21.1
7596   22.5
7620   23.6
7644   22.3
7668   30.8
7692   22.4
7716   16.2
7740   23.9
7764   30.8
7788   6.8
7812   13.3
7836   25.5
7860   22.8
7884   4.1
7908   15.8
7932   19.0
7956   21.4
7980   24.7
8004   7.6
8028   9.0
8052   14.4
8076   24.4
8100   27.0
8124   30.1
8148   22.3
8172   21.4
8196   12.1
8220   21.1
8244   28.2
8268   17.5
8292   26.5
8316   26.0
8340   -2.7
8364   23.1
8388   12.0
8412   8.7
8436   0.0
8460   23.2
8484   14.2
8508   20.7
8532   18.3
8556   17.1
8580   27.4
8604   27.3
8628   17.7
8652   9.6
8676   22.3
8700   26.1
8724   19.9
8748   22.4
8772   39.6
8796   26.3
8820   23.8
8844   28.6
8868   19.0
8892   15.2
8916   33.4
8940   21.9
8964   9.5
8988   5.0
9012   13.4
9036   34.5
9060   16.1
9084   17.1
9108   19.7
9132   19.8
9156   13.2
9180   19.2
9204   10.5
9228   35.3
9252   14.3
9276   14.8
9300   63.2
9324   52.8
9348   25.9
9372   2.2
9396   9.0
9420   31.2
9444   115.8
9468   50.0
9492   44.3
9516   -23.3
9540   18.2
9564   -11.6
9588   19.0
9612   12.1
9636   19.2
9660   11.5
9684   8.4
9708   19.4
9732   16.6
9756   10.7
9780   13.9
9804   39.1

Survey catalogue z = 0.86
